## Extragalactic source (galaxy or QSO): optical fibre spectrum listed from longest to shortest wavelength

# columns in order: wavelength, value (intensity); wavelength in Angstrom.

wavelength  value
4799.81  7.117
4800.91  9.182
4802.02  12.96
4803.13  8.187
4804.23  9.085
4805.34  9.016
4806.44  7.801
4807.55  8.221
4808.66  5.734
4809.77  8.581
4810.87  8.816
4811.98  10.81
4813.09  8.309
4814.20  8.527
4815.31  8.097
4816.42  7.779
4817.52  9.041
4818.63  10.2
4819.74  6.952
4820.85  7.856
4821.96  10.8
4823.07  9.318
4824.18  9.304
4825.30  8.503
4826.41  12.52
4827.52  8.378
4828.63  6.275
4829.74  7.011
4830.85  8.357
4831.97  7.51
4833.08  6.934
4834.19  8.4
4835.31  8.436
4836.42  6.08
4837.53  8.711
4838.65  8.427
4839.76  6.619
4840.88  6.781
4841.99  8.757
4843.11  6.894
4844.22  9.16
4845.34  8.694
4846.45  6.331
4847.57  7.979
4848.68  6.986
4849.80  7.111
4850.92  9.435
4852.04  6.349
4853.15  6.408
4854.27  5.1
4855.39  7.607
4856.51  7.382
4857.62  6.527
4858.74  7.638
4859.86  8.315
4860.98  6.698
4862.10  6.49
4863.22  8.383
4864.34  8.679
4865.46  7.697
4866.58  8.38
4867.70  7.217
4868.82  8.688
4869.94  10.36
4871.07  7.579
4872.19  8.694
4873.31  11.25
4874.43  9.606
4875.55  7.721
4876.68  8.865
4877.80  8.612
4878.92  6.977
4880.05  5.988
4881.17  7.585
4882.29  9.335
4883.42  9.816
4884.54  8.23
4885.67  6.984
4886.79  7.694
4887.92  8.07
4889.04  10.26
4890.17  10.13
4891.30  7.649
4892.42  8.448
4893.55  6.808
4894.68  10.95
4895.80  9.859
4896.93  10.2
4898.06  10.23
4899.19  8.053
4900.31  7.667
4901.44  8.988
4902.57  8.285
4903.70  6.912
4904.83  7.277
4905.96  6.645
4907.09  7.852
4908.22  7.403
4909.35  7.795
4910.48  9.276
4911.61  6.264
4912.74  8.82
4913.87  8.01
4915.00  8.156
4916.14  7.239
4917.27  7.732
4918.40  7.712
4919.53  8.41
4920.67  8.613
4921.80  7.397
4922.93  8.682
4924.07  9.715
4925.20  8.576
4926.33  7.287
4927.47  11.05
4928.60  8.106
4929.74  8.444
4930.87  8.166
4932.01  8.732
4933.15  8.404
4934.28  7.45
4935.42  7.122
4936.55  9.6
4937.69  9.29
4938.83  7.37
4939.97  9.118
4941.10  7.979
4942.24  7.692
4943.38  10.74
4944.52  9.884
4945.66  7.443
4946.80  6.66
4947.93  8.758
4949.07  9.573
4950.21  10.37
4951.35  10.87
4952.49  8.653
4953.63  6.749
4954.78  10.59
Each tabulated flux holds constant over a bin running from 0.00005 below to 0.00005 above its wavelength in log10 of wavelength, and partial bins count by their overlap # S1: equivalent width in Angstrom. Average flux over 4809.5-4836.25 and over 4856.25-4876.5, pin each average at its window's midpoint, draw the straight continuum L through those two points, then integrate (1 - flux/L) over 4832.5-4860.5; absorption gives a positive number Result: 3.0 Angstrom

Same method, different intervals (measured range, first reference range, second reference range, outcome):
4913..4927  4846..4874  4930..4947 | 0.2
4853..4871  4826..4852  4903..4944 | 0.7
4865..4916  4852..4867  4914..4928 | -3.7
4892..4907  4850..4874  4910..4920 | -1.0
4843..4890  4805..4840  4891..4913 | 1.9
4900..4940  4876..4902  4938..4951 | 2.4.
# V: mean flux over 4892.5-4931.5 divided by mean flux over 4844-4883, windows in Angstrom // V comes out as 1.1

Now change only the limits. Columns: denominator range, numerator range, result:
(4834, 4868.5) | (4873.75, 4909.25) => 1.11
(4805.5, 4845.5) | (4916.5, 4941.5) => 1.01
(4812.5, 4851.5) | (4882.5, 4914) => 1.03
